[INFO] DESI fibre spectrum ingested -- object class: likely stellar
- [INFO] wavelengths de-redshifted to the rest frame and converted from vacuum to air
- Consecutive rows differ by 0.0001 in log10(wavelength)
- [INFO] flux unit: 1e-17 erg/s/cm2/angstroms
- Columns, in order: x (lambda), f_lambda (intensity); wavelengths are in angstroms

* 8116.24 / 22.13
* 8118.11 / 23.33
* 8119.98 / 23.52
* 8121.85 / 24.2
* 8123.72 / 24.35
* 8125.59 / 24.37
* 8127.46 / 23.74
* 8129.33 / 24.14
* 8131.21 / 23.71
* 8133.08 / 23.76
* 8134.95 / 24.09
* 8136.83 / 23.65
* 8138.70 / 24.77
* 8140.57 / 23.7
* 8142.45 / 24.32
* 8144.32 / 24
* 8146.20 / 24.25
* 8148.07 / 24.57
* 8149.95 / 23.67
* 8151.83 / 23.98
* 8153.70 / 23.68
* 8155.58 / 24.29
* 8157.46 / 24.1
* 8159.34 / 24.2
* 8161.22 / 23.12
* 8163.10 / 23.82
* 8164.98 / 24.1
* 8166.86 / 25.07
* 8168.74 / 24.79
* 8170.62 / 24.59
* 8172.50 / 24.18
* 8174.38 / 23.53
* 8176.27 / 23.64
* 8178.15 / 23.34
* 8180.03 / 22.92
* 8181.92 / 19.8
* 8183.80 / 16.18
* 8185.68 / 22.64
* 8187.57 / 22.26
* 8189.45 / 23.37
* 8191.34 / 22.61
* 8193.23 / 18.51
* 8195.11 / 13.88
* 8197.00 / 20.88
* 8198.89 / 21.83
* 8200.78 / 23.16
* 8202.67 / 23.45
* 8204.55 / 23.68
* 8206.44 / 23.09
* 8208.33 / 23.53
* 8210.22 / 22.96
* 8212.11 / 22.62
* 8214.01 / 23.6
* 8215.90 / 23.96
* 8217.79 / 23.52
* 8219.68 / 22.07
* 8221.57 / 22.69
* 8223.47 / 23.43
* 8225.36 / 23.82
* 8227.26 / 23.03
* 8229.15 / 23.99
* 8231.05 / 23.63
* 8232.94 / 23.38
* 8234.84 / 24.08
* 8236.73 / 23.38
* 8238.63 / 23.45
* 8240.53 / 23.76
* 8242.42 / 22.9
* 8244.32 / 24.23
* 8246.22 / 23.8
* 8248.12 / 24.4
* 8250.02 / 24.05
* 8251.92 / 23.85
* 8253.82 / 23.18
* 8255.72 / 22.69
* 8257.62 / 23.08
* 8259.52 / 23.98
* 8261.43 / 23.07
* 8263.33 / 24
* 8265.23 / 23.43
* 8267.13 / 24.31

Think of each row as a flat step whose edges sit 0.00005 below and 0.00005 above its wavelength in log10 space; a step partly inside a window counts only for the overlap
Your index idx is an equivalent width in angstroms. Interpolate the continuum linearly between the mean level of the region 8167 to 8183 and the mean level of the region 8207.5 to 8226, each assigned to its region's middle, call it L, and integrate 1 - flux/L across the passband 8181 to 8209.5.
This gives 2.5 angstroms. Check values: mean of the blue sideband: 23.4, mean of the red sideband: 23.2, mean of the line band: 21.3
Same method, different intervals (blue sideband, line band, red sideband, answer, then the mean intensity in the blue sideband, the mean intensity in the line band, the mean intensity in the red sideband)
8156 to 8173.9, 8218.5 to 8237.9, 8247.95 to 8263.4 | 0.31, 24.2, 23.4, 23.5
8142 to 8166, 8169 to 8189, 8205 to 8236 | 1.13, 24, 22.4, 23.3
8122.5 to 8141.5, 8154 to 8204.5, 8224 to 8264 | 2.86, 24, 22.5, 23.6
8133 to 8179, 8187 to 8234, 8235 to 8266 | 2.49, 24.1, 22.5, 23.6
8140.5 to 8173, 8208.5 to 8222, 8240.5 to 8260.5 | 0.41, 24.1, 23.1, 23.6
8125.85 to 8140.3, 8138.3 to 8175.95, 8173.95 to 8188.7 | -2.07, 24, 24.1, 21.8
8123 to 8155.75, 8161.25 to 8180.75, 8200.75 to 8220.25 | -0.22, 24.1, 24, 23.3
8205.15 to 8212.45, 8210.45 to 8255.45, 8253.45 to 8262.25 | -0.66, 23.1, 23.5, 23.2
